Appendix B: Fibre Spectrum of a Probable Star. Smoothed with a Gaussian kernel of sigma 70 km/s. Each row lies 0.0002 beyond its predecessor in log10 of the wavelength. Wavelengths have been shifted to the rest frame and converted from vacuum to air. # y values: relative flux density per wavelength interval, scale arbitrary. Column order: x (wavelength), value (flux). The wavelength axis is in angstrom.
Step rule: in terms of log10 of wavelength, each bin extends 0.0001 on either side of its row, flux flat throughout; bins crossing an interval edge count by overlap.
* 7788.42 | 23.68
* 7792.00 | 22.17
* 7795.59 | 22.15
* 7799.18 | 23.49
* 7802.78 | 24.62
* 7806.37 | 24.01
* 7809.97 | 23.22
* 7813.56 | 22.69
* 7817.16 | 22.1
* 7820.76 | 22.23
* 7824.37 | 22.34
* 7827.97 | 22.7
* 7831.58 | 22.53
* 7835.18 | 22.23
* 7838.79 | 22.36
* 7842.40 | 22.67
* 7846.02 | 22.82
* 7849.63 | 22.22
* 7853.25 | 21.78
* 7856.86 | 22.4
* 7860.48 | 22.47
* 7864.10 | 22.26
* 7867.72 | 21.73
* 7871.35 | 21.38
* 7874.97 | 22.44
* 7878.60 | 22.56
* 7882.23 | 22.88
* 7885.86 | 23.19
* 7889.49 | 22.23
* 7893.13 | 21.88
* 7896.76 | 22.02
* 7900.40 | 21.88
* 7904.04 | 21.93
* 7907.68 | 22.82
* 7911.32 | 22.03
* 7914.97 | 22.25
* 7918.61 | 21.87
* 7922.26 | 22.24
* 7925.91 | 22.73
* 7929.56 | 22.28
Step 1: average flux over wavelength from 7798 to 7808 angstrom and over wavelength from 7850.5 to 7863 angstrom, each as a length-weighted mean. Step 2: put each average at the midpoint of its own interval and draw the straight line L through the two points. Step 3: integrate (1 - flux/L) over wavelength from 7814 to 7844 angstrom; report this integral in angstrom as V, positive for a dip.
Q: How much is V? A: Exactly 1.0 angstrom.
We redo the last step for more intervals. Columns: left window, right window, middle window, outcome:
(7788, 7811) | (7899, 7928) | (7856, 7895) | 0.5 angstrom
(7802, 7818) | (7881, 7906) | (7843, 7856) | 0.3 angstrom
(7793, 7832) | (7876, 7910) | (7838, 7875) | 0.7 angstrom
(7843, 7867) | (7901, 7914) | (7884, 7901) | 0.0 angstrom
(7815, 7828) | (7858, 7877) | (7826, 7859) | -0.3 angstrom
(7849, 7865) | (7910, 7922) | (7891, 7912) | 0.0 angstrom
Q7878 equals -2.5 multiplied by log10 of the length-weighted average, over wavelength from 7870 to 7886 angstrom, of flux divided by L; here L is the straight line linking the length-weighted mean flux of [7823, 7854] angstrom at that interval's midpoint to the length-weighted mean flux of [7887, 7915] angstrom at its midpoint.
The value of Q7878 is -0.010 mag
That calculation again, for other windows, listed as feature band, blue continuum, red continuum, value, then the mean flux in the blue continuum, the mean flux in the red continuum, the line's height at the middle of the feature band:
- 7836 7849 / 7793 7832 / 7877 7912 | 0.01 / 22.9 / 22.4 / 22.7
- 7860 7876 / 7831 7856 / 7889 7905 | 0.01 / 22.4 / 22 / 22.2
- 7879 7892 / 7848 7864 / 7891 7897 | -0.03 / 22.2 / 21.9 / 22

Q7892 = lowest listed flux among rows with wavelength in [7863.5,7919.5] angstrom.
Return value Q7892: 21.38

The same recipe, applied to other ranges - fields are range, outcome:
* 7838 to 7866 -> 21.78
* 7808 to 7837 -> 22.1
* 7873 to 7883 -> 22.44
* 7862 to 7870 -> 21.73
